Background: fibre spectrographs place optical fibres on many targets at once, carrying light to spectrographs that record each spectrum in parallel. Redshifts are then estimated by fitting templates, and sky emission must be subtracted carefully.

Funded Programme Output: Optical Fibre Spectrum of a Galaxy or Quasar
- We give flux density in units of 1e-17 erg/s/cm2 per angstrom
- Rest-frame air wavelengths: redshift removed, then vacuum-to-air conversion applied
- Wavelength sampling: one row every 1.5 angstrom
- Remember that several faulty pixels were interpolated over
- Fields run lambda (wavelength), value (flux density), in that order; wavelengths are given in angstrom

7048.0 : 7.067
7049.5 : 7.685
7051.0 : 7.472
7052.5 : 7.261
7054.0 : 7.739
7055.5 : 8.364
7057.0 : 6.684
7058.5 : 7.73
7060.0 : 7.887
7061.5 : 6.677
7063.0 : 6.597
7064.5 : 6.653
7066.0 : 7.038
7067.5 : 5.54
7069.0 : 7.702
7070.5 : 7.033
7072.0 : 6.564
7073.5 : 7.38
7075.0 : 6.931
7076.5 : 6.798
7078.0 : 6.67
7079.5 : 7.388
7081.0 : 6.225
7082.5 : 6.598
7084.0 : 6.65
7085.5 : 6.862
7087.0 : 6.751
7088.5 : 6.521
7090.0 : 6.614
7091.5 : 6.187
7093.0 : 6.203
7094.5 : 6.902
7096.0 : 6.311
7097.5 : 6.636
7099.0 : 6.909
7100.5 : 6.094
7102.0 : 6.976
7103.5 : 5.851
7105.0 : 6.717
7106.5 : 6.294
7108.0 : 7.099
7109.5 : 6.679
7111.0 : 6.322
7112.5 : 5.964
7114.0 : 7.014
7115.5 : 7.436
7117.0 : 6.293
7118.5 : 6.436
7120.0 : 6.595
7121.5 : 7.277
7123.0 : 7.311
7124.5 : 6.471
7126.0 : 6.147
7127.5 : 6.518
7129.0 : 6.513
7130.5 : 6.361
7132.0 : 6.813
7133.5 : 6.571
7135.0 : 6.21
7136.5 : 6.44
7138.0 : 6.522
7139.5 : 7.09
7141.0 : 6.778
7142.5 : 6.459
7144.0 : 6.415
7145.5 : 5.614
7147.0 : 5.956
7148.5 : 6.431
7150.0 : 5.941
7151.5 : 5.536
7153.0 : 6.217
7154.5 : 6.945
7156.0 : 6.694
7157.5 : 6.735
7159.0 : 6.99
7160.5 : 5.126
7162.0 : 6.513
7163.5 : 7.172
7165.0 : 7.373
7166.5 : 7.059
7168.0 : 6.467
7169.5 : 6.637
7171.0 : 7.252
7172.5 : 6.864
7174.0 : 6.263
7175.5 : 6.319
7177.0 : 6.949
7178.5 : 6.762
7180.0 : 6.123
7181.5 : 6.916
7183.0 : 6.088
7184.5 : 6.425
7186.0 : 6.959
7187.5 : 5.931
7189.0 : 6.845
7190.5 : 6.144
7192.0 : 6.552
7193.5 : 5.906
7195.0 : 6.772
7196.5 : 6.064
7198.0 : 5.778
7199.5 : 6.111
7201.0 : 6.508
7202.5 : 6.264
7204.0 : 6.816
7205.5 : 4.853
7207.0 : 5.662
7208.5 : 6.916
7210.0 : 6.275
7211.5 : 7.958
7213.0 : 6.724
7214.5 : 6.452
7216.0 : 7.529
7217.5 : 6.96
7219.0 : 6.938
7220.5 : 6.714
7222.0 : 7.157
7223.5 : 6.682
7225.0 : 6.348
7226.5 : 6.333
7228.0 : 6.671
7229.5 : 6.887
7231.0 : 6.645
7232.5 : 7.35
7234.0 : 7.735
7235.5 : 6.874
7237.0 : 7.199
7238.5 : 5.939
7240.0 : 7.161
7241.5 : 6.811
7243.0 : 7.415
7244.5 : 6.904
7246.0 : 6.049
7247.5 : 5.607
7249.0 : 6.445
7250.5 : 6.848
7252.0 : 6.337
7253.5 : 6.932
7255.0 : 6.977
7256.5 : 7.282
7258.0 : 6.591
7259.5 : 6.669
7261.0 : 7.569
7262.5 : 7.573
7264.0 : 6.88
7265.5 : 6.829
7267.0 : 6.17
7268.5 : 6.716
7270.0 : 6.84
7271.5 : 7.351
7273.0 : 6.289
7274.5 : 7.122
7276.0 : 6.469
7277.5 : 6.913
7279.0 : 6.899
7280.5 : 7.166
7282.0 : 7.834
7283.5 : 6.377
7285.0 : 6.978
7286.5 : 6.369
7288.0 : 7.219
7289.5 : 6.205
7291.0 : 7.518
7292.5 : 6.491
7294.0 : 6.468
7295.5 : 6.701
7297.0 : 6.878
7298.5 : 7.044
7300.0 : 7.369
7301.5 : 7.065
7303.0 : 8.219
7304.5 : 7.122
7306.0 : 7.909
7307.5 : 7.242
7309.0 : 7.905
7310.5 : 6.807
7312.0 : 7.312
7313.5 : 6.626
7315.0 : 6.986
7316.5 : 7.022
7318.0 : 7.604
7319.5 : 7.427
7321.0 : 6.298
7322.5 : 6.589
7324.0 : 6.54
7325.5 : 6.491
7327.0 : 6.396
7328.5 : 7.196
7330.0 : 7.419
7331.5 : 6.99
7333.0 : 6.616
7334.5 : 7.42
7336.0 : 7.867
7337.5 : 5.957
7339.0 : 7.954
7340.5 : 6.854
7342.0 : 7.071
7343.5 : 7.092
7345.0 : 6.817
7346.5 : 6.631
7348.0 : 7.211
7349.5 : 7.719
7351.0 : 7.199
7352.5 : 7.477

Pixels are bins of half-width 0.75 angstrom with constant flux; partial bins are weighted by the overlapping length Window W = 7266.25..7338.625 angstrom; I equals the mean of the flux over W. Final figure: 6.97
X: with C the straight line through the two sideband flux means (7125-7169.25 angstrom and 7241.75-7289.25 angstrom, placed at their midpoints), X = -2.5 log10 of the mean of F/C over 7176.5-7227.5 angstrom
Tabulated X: 0.02 mag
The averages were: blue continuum 6.47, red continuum 6.82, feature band 6.51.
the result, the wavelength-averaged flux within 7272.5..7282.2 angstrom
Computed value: 6.92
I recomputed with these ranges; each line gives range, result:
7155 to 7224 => 6.57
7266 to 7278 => 6.73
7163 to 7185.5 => 6.71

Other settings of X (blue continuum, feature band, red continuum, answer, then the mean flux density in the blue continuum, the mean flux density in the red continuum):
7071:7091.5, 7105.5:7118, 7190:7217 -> 0.00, 6.75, 6.41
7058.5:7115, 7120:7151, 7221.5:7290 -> 0.04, 6.7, 6.82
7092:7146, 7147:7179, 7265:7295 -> 0.01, 6.56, 6.81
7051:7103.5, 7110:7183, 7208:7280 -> 0.05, 6.85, 6.83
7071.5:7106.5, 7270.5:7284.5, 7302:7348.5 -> 0.01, 6.63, 7.08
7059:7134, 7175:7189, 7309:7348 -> 0.04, 6.68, 6.98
